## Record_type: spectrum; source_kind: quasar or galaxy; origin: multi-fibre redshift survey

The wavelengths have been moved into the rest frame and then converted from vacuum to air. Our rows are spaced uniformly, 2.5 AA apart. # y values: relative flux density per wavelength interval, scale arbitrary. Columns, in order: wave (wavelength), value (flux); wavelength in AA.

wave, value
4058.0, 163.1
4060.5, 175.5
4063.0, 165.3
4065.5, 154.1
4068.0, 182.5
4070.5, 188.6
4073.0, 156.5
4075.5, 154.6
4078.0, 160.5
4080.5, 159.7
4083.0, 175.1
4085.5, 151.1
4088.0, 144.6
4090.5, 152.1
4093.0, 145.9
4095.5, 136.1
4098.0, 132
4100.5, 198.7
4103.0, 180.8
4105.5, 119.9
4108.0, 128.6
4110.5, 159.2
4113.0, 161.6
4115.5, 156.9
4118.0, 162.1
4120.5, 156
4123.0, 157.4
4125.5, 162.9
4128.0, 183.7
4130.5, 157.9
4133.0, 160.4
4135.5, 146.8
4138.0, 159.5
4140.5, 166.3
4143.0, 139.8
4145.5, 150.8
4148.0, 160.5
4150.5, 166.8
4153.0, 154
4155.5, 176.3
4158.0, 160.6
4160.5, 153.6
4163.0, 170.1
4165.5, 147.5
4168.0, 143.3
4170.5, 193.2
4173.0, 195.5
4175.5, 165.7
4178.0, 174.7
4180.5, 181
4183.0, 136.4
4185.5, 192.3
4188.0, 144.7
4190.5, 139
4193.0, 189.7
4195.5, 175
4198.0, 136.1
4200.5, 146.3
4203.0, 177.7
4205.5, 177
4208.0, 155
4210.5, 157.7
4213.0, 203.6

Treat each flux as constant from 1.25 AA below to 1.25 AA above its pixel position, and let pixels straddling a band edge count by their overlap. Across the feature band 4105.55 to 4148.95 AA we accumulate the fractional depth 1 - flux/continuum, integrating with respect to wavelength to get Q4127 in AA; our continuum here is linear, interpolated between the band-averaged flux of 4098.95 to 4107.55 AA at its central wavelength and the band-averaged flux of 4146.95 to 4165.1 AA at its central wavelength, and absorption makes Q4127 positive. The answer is 1.6 AA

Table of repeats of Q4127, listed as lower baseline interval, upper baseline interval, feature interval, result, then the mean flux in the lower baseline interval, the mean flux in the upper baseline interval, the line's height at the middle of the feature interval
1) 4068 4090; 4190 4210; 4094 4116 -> 1.3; 162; 163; 162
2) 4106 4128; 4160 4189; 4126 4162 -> 0.3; 156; 167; 161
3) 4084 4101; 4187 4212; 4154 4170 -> -0.4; 150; 160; 157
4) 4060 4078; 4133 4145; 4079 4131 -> 1.3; 167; 154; 160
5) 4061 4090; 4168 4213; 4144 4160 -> 0.5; 163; 167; 166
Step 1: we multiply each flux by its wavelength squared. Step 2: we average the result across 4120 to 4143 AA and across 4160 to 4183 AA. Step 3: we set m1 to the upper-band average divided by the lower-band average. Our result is 1.07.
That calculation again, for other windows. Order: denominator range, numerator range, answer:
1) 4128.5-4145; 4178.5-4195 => 1.08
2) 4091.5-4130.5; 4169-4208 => 1.11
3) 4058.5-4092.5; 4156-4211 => 1.07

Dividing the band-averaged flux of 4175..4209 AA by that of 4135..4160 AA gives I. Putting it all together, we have 1.03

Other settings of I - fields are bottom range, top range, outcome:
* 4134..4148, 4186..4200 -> 1.03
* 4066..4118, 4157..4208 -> 1.05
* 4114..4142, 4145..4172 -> 1.01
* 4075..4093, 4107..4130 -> 1.02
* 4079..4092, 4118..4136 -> 1.03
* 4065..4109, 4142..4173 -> 1.03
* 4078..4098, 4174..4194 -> 1.09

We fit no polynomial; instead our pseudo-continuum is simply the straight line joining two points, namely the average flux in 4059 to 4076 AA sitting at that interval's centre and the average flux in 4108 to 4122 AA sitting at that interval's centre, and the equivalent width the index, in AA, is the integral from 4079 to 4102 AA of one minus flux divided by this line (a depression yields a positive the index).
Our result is 1.0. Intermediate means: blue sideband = 169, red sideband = 156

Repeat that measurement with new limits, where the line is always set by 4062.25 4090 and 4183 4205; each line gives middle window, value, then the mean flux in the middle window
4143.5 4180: -0.70 AA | 165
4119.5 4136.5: 0.12 AA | 161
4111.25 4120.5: 0.15 AA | 160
